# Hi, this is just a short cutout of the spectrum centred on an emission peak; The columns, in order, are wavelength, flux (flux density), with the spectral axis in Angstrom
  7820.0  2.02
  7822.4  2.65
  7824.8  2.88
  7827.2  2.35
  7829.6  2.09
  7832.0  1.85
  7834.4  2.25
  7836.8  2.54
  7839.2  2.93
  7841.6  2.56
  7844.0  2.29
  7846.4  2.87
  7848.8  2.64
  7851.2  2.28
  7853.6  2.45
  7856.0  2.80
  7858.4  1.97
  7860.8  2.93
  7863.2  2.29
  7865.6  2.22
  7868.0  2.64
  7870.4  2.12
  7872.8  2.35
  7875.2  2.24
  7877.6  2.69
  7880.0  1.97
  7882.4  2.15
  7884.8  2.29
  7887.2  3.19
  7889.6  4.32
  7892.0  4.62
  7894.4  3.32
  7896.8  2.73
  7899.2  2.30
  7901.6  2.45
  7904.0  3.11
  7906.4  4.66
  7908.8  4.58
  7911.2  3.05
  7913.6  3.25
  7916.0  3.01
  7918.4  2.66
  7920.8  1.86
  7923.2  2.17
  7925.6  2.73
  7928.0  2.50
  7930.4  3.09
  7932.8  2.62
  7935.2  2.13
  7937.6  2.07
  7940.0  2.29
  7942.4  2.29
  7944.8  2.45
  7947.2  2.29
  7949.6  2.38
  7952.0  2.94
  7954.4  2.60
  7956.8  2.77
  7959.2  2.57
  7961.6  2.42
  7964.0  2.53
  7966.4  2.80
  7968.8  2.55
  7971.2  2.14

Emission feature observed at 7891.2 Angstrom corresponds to [S II]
